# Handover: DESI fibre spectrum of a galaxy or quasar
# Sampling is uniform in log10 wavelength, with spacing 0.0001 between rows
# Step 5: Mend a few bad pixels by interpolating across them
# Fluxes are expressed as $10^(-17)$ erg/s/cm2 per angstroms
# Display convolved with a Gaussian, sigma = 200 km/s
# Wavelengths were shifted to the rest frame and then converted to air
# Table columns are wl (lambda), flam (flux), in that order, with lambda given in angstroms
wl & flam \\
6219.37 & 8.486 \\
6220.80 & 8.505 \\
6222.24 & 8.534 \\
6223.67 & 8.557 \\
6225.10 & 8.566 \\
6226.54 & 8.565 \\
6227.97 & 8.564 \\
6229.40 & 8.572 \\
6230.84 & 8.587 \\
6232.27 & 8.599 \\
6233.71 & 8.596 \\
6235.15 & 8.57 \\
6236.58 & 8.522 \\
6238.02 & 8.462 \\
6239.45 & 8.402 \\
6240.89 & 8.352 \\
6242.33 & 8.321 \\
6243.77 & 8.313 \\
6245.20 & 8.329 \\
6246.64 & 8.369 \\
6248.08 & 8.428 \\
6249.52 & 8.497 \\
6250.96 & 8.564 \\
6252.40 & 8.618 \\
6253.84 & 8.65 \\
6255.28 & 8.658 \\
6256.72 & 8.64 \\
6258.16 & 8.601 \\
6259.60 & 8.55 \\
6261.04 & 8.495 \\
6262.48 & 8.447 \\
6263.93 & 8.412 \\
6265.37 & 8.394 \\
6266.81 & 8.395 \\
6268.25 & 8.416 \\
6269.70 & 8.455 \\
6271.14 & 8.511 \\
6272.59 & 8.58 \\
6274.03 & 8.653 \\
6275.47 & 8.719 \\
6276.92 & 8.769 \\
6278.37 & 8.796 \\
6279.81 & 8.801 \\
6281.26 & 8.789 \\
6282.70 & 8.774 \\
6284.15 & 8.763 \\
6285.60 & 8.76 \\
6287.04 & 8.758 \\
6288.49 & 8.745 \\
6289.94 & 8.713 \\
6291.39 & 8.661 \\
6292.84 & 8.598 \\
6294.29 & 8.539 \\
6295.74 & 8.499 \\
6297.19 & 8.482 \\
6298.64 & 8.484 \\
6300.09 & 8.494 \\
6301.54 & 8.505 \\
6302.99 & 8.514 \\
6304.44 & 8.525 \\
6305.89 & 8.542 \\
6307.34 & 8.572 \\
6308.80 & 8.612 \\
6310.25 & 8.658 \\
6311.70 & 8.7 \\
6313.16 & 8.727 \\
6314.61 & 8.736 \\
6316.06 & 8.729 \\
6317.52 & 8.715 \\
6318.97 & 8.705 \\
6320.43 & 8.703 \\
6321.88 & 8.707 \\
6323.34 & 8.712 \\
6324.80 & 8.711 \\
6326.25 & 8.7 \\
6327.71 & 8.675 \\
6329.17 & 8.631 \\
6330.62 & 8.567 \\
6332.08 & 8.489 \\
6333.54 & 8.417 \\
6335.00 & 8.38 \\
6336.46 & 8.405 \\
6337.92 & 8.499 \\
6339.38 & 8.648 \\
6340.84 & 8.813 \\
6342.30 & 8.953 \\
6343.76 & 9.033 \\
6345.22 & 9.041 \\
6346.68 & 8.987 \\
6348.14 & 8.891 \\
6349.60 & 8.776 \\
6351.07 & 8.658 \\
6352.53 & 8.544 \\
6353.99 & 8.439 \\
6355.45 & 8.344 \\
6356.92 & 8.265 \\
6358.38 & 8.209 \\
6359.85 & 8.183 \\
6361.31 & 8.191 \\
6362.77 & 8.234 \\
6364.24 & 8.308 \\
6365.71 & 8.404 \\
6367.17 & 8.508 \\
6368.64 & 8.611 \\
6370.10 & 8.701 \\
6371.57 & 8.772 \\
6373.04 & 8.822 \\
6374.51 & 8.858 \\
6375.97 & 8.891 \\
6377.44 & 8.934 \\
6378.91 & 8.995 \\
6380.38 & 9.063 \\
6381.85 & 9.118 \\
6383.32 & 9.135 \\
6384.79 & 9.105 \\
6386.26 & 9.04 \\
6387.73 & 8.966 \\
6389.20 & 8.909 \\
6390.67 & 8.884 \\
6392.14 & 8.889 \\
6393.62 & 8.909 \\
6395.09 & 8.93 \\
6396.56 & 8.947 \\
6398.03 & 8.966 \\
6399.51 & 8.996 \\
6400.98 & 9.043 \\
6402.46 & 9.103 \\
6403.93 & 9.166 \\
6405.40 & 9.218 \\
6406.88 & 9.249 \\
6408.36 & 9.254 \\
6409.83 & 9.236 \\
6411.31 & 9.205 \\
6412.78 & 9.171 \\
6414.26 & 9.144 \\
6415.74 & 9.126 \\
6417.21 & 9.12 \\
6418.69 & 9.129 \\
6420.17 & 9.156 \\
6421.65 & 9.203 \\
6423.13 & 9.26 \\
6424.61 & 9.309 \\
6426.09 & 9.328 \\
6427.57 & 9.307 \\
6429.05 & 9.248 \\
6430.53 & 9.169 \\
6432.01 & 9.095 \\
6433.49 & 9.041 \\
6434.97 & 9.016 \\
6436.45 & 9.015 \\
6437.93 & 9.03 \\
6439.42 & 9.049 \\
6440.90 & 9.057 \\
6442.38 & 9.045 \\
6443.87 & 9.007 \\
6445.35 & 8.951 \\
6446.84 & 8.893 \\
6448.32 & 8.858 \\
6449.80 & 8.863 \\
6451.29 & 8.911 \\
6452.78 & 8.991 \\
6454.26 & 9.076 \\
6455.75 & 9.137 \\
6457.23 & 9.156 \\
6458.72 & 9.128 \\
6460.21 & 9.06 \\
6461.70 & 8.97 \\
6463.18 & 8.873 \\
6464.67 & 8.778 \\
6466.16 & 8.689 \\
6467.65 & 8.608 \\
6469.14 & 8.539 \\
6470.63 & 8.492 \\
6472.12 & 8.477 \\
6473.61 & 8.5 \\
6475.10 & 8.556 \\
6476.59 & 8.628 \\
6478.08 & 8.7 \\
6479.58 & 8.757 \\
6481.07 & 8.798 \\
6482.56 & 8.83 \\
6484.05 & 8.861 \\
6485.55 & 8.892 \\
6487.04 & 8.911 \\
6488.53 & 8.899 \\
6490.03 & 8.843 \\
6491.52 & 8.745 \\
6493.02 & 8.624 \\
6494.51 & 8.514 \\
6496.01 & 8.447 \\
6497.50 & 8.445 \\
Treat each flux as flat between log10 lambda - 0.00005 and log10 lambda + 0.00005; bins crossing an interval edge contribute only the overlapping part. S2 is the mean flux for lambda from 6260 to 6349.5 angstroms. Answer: 8.64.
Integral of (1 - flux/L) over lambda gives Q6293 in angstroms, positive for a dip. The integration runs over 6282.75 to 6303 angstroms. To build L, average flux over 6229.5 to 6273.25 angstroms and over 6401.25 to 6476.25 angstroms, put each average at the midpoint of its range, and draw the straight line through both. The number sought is 0.0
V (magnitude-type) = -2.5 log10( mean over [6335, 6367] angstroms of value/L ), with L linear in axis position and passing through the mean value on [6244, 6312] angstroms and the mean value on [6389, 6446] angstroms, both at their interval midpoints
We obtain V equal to 0.04 mag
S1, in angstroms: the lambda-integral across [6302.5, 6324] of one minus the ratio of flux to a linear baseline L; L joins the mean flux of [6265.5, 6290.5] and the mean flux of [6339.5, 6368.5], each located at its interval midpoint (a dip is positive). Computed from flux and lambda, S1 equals -0.1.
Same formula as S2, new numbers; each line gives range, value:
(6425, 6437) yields 9.16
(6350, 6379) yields 8.54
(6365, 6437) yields 9.04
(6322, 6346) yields 8.67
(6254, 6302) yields 8.6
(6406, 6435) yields 9.19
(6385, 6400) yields 8.95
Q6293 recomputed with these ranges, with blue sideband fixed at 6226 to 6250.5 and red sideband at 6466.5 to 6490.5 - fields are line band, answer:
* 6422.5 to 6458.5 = -1.7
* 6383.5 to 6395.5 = -0.5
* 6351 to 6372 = 0.4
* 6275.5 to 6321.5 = -0.7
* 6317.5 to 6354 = -0.5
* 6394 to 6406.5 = -0.6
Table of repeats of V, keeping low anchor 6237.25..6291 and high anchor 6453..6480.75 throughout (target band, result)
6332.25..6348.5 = -0.01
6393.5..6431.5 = -0.05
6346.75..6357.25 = 0.01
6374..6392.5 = -0.04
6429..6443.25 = -0.04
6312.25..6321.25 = -0.01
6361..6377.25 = 0.01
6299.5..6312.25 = 0.00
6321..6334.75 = 0.00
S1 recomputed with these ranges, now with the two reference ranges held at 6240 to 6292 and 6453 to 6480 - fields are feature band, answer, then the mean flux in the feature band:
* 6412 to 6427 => -0.79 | 9.2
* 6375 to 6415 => -1.57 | 9.05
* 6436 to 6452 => -0.38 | 8.97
